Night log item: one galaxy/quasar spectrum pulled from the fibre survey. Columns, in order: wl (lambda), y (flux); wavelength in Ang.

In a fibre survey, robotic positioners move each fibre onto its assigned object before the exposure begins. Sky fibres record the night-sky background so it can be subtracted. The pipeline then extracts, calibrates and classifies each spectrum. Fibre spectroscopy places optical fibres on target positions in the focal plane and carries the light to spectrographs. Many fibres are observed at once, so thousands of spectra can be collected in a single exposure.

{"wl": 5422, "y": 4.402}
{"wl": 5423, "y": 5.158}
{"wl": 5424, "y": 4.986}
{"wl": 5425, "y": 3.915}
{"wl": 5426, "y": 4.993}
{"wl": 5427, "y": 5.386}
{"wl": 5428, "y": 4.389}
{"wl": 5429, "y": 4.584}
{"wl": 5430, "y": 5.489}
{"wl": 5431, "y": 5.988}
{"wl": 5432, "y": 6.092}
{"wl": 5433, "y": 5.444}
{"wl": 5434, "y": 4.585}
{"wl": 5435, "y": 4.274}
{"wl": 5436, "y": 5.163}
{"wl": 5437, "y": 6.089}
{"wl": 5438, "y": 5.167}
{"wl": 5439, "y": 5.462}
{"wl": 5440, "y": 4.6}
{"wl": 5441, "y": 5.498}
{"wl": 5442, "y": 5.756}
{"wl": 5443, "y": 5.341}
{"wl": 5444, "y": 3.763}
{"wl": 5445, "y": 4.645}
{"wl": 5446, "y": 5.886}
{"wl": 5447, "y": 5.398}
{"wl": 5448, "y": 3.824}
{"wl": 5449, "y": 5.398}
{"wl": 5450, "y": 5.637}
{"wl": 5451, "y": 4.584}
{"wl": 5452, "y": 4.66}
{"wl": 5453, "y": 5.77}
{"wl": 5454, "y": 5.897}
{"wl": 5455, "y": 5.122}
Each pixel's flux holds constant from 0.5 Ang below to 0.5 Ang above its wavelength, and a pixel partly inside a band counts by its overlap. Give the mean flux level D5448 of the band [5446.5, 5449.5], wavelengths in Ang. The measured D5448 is 4.87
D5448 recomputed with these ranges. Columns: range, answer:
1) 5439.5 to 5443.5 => 5.3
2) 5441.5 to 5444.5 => 4.95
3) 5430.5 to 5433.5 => 5.84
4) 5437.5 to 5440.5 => 5.08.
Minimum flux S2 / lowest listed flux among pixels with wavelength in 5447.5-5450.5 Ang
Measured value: 3.824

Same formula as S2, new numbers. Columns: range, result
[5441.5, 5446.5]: 3.763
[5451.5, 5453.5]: 4.66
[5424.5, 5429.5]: 3.915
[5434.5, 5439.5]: 4.274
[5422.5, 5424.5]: 4.986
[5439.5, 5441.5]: 4.6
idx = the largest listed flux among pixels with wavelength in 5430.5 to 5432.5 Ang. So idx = 6.092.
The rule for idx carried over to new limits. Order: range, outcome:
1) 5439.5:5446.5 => 5.886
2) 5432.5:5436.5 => 5.444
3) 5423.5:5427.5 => 5.386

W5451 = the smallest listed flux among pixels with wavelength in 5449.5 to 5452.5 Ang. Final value 4.584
